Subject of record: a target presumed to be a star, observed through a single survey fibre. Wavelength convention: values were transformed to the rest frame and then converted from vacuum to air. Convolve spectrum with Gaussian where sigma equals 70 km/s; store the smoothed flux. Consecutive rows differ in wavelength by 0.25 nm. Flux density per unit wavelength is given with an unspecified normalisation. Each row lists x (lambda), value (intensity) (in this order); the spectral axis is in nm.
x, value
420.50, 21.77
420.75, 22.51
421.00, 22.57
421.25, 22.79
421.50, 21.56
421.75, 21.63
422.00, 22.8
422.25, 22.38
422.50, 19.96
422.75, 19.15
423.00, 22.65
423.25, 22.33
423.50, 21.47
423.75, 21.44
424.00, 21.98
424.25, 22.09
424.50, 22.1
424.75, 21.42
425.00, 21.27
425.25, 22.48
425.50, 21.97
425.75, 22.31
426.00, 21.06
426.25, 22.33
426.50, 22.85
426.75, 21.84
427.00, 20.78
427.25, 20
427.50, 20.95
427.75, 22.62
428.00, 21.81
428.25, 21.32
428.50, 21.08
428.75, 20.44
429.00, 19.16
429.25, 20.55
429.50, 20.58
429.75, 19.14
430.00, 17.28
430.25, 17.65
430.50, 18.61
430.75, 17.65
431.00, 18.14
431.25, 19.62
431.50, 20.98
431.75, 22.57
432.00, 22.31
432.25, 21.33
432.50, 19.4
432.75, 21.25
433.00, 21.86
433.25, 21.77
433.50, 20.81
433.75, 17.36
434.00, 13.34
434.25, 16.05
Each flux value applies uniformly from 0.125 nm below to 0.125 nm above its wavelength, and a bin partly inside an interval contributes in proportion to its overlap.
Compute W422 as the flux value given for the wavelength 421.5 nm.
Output 21.56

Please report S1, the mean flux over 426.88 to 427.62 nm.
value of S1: 20.6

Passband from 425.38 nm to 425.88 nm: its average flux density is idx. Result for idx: 22.1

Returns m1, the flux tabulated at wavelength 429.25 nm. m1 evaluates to 20.55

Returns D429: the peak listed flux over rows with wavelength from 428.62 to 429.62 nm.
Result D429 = 20.58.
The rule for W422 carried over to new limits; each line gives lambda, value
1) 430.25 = 17.65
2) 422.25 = 22.38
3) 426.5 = 22.85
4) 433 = 21.86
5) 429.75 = 19.14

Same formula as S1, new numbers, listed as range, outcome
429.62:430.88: 18.1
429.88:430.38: 17.5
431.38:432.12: 22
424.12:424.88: 21.9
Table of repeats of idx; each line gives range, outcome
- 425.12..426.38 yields 22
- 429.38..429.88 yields 19.8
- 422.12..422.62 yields 21.2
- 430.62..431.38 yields 18.5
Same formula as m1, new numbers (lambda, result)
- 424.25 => 22.09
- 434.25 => 16.05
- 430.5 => 18.61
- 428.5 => 21.08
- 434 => 13.34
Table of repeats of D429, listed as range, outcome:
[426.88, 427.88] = 22.62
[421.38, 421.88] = 21.63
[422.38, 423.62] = 22.65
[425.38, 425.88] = 22.31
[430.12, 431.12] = 18.61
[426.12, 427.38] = 22.85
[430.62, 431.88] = 22.57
